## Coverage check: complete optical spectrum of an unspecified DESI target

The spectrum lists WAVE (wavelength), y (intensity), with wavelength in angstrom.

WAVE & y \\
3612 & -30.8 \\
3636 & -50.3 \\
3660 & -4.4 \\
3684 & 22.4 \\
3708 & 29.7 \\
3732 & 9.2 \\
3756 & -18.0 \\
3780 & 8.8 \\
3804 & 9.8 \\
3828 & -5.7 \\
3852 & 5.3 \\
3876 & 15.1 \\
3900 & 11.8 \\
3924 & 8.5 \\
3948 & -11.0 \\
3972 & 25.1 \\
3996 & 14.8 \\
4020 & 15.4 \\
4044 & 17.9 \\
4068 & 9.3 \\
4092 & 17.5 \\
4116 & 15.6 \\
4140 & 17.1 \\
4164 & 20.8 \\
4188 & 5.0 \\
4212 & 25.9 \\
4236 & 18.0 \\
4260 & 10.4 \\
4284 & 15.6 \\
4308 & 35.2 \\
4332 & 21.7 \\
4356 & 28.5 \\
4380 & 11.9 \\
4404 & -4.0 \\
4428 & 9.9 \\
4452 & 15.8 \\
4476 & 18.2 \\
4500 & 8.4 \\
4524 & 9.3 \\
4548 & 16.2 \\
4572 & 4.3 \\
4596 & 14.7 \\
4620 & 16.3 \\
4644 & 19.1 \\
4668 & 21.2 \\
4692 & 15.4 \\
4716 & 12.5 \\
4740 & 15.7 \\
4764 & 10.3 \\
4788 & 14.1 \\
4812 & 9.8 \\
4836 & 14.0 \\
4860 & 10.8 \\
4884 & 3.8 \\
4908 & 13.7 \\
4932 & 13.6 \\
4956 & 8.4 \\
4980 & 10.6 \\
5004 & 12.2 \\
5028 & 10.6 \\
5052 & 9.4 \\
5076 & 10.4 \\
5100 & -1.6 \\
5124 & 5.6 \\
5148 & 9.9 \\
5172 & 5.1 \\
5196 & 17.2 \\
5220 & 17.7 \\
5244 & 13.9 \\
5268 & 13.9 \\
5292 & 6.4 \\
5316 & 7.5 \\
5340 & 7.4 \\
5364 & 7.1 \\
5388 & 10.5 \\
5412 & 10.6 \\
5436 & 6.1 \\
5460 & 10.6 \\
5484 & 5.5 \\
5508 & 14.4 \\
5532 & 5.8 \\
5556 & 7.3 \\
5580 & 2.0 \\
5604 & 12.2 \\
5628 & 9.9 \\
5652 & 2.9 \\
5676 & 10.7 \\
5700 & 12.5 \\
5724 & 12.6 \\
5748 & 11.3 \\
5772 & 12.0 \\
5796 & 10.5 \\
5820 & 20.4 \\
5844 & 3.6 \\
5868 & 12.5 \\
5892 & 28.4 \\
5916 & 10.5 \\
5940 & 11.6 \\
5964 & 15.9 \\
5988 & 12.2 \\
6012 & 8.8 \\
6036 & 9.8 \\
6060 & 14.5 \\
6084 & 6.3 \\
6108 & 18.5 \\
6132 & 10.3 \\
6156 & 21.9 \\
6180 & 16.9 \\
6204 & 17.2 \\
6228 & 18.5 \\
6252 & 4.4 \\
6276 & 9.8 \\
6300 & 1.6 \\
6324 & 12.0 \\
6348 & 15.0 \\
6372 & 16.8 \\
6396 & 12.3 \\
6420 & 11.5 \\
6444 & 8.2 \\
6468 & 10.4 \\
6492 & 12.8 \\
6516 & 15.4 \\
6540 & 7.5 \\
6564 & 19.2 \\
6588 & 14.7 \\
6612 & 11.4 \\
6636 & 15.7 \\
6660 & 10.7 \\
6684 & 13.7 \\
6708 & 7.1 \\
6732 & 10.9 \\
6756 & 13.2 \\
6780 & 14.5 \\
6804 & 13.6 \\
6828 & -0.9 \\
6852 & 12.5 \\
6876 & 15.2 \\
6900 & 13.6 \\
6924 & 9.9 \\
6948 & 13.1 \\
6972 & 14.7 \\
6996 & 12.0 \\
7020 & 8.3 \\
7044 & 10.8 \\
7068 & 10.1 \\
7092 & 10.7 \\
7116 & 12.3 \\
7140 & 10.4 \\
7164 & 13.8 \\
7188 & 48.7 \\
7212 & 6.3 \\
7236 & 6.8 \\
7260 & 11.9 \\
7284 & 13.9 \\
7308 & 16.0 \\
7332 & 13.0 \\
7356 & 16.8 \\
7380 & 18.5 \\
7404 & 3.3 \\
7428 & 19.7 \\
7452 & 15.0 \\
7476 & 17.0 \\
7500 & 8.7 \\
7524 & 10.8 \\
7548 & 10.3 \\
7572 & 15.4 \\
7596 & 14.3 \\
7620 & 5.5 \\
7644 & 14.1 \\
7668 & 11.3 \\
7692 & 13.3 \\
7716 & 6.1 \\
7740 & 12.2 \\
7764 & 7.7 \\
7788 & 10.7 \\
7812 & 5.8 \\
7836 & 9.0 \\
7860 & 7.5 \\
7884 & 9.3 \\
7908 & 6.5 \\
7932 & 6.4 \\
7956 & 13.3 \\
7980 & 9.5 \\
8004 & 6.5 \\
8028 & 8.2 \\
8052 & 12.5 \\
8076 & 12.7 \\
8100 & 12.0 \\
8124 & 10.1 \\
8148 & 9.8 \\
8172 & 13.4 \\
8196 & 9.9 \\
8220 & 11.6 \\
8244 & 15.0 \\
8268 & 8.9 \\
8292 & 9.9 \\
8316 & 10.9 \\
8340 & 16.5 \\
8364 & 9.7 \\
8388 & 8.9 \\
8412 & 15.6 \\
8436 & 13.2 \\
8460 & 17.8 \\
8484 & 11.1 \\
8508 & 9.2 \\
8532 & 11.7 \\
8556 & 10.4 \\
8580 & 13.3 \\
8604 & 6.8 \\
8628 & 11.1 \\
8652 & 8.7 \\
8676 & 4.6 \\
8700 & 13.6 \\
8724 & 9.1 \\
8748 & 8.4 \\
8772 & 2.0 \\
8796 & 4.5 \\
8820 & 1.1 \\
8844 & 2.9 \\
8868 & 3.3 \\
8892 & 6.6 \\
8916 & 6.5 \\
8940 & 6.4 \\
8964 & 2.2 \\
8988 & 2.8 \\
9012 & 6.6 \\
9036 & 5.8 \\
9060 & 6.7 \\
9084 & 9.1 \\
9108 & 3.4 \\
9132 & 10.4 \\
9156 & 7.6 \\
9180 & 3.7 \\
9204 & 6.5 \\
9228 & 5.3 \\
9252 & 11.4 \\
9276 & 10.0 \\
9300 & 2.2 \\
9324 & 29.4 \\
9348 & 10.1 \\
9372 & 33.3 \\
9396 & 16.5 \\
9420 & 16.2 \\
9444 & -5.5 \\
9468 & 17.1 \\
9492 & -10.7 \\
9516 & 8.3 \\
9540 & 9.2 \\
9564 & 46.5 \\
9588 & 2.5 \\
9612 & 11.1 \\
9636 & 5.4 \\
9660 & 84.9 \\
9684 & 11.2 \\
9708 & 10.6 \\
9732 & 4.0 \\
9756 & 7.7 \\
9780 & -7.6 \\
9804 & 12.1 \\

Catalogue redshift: 0.929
